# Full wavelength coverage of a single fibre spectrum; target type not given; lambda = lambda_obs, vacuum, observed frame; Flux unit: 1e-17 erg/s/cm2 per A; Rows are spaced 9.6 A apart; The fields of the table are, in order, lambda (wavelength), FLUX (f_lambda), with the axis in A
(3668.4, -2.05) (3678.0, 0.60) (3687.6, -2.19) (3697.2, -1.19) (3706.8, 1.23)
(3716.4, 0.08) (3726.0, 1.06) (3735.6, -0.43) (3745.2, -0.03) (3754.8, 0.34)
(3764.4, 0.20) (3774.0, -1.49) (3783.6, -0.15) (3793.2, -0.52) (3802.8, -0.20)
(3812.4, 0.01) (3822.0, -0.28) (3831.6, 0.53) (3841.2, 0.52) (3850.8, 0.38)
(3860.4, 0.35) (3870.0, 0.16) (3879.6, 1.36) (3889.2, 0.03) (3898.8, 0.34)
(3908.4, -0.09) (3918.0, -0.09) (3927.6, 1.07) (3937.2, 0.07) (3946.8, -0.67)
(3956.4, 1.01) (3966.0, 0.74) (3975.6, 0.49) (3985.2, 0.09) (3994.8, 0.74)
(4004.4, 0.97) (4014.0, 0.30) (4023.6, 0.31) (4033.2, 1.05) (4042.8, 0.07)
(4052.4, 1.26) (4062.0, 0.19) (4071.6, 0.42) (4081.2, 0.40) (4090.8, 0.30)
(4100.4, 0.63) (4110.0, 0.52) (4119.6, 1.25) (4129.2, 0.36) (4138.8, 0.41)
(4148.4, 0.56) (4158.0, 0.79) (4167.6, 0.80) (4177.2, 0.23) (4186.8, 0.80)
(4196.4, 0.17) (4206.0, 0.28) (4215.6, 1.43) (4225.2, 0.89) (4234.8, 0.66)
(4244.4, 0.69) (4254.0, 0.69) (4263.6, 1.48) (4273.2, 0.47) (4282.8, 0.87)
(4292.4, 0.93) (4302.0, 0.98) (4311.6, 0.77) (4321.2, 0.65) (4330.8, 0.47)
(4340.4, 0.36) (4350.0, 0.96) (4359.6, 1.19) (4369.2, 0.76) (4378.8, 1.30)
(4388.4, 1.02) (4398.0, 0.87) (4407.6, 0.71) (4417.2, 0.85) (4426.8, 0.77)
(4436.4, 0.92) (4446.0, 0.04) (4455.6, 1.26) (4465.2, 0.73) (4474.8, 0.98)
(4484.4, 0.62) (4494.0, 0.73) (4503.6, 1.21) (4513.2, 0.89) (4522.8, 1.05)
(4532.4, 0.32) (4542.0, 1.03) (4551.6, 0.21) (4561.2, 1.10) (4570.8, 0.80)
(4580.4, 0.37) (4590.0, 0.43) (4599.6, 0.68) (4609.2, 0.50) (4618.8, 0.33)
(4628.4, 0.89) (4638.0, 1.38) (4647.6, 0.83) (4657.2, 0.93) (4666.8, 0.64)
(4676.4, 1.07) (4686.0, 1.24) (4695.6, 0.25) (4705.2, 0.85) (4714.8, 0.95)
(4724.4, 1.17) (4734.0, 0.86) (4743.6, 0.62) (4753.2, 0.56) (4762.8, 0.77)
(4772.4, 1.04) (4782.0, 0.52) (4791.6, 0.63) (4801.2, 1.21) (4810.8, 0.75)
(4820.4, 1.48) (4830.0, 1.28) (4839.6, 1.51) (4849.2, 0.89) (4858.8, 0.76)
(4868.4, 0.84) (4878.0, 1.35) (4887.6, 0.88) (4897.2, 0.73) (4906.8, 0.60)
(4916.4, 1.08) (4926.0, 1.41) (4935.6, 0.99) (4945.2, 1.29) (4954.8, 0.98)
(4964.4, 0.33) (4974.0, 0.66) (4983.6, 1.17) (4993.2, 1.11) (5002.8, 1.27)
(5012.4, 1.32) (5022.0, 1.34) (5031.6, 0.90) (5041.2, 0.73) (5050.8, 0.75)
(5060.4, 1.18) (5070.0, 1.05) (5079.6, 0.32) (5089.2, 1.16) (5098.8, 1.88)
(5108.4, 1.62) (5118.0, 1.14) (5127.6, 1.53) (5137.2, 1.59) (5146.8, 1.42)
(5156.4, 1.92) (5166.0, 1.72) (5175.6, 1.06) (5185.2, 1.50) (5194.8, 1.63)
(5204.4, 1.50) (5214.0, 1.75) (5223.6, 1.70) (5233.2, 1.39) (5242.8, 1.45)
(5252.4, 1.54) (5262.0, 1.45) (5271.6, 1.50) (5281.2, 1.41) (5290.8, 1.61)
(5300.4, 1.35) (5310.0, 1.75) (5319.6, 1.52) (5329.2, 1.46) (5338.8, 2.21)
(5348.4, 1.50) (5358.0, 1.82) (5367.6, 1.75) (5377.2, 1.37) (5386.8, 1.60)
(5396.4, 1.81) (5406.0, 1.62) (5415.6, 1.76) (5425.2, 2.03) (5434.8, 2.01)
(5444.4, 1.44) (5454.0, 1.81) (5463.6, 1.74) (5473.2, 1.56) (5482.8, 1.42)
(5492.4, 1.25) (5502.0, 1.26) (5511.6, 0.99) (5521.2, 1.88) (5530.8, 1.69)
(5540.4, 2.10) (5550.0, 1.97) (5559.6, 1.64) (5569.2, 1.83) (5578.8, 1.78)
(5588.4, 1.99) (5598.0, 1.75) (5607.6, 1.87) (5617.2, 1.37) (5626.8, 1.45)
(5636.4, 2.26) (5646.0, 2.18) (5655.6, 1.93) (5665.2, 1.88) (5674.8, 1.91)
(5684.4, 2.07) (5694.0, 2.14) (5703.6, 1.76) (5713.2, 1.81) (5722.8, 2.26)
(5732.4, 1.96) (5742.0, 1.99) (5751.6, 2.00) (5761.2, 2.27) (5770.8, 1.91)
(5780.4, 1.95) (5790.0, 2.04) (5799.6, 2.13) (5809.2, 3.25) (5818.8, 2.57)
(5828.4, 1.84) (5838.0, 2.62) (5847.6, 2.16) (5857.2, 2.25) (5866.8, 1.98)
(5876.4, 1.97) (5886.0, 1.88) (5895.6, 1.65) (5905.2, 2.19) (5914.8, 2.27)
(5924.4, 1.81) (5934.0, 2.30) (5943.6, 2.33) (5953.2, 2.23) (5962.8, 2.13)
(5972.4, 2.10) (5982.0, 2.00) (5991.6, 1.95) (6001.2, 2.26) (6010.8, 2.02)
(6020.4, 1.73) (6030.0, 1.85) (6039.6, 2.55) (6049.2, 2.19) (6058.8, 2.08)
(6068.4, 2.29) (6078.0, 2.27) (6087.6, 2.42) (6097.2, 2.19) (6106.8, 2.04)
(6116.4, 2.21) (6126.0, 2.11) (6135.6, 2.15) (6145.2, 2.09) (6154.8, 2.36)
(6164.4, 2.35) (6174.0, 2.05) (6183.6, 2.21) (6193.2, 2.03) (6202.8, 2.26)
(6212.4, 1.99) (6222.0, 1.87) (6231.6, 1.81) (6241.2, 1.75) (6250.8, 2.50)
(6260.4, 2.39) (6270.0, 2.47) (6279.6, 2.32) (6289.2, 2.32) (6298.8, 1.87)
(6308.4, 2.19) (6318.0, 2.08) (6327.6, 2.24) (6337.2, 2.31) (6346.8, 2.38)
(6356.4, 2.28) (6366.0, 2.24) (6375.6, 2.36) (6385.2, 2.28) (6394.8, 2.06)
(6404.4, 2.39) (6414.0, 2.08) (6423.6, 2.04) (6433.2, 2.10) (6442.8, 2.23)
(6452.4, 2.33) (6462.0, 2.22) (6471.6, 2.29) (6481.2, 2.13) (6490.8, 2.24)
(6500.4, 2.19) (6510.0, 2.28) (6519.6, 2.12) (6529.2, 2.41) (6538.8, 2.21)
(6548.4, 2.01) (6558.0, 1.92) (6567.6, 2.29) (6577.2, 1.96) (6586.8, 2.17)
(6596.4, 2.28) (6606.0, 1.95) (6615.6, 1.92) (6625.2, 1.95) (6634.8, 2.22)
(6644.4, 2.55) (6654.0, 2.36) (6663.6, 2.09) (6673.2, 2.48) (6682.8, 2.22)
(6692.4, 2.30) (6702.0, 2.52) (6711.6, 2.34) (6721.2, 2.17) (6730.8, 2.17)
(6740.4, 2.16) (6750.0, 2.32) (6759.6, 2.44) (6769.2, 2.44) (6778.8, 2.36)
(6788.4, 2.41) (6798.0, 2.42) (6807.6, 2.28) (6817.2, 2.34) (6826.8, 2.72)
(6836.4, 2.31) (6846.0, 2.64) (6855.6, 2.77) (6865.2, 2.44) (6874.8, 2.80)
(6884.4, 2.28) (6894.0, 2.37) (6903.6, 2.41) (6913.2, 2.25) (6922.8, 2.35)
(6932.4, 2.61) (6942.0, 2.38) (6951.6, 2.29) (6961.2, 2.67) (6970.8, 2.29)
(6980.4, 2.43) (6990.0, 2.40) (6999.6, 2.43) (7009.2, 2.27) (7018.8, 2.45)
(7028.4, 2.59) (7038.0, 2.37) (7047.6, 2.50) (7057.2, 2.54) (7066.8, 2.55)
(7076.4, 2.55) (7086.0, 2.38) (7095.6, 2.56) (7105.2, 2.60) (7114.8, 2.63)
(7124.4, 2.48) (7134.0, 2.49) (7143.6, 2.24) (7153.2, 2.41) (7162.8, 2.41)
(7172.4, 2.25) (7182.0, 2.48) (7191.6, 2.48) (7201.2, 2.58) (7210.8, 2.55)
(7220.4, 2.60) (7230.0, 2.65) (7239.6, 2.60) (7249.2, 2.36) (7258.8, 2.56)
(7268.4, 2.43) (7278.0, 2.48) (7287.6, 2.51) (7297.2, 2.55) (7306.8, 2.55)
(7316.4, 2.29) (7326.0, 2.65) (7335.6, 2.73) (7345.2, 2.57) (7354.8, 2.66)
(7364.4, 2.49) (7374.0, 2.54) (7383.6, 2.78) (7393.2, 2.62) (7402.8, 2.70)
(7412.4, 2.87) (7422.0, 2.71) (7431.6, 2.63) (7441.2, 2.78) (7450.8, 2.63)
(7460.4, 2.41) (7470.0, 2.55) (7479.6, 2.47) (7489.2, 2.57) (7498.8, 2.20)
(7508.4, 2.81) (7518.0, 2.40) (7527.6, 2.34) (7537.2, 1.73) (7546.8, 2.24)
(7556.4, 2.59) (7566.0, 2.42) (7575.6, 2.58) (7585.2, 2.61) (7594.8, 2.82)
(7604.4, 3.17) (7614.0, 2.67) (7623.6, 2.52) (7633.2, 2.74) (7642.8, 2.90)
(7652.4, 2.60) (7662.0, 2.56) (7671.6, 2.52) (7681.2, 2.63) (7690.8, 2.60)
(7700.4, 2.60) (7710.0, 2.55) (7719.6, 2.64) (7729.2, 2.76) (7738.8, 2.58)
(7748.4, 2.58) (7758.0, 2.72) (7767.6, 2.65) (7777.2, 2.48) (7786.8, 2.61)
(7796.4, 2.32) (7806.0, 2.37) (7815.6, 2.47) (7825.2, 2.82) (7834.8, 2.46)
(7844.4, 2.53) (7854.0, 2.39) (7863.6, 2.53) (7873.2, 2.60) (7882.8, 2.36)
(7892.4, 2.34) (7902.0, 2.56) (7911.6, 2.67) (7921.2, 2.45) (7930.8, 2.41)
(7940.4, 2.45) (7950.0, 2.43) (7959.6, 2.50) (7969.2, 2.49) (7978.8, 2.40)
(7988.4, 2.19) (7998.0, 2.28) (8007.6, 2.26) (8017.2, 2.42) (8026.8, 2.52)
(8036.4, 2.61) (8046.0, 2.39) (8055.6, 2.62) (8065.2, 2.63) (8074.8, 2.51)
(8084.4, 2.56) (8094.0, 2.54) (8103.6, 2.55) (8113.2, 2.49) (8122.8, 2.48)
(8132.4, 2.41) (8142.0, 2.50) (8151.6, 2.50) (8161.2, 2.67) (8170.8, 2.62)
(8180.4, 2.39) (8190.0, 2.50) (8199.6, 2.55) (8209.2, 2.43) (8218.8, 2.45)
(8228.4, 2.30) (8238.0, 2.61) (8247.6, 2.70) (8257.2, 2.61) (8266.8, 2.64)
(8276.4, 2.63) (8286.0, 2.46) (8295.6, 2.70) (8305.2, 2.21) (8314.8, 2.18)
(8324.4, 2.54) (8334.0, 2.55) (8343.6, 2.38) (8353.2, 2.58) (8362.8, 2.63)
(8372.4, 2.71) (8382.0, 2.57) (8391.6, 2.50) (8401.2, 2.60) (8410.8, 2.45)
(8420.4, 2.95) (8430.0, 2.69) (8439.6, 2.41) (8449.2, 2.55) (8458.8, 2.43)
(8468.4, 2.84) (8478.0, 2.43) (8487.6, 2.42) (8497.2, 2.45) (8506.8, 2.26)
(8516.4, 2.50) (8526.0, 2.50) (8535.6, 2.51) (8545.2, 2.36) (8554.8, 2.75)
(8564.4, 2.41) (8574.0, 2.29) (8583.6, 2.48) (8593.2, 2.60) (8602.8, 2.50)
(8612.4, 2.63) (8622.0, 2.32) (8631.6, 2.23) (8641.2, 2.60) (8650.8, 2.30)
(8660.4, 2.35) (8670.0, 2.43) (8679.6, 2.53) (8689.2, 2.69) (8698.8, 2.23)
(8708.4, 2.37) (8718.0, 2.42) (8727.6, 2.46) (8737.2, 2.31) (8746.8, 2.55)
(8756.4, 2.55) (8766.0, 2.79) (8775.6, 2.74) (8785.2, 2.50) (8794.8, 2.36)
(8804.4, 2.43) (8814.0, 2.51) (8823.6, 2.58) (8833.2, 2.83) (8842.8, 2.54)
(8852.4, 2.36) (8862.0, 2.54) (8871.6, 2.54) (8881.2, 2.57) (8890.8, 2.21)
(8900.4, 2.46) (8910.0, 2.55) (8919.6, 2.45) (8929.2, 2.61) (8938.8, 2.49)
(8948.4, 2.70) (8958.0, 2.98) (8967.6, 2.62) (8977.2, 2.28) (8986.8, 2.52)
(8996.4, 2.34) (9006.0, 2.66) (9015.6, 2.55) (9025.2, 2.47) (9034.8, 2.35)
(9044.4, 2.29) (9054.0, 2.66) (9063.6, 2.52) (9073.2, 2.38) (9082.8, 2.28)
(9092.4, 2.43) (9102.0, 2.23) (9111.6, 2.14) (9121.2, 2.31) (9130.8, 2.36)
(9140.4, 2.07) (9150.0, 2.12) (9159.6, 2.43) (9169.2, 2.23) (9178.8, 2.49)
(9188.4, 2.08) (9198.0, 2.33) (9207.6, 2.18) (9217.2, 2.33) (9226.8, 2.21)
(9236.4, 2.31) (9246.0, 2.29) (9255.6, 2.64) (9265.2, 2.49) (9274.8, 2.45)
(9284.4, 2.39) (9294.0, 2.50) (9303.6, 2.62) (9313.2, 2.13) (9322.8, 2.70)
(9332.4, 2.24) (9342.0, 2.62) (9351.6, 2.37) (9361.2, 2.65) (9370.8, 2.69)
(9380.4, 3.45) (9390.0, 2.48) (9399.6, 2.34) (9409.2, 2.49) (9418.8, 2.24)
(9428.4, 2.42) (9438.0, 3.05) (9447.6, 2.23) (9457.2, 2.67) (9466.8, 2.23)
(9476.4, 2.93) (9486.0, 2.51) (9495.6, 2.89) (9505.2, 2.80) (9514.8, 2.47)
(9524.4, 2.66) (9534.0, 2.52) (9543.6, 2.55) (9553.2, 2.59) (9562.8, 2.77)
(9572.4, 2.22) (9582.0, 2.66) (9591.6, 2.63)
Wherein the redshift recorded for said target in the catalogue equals 0.279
